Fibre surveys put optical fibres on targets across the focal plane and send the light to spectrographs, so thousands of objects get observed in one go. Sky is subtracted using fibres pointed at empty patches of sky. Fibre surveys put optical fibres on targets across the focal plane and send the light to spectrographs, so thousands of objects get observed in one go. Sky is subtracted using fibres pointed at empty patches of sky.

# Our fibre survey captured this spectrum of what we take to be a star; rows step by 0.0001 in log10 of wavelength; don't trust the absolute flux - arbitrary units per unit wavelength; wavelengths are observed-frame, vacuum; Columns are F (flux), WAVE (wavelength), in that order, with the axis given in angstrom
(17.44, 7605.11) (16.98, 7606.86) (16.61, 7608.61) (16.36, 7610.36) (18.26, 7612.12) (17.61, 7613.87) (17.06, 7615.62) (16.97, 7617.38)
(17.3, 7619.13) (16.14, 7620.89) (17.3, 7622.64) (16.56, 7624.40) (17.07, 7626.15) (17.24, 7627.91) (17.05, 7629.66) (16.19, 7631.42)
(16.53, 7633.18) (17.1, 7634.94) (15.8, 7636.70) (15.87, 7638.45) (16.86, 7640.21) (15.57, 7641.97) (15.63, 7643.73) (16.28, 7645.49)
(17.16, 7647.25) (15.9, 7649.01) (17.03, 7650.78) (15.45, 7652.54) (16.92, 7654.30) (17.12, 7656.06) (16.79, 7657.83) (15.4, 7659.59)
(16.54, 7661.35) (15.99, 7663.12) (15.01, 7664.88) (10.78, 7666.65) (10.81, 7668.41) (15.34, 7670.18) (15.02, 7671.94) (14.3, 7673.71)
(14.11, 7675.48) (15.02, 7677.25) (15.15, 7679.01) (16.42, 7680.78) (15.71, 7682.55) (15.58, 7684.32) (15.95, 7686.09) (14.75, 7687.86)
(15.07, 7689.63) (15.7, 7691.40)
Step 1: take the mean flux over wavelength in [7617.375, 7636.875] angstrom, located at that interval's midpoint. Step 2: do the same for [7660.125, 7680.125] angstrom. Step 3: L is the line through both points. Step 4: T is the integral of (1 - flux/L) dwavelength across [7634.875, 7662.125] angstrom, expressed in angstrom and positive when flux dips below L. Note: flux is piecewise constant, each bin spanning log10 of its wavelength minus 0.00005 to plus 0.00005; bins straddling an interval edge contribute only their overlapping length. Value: -1.3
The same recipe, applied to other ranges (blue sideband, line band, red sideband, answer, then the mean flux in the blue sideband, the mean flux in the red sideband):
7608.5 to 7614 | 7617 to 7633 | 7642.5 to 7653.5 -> 0.00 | 17.2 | 16.2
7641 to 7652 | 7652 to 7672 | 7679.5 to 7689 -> 1.13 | 16.2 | 15.6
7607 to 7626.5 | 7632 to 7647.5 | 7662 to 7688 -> -0.17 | 17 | 14.7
